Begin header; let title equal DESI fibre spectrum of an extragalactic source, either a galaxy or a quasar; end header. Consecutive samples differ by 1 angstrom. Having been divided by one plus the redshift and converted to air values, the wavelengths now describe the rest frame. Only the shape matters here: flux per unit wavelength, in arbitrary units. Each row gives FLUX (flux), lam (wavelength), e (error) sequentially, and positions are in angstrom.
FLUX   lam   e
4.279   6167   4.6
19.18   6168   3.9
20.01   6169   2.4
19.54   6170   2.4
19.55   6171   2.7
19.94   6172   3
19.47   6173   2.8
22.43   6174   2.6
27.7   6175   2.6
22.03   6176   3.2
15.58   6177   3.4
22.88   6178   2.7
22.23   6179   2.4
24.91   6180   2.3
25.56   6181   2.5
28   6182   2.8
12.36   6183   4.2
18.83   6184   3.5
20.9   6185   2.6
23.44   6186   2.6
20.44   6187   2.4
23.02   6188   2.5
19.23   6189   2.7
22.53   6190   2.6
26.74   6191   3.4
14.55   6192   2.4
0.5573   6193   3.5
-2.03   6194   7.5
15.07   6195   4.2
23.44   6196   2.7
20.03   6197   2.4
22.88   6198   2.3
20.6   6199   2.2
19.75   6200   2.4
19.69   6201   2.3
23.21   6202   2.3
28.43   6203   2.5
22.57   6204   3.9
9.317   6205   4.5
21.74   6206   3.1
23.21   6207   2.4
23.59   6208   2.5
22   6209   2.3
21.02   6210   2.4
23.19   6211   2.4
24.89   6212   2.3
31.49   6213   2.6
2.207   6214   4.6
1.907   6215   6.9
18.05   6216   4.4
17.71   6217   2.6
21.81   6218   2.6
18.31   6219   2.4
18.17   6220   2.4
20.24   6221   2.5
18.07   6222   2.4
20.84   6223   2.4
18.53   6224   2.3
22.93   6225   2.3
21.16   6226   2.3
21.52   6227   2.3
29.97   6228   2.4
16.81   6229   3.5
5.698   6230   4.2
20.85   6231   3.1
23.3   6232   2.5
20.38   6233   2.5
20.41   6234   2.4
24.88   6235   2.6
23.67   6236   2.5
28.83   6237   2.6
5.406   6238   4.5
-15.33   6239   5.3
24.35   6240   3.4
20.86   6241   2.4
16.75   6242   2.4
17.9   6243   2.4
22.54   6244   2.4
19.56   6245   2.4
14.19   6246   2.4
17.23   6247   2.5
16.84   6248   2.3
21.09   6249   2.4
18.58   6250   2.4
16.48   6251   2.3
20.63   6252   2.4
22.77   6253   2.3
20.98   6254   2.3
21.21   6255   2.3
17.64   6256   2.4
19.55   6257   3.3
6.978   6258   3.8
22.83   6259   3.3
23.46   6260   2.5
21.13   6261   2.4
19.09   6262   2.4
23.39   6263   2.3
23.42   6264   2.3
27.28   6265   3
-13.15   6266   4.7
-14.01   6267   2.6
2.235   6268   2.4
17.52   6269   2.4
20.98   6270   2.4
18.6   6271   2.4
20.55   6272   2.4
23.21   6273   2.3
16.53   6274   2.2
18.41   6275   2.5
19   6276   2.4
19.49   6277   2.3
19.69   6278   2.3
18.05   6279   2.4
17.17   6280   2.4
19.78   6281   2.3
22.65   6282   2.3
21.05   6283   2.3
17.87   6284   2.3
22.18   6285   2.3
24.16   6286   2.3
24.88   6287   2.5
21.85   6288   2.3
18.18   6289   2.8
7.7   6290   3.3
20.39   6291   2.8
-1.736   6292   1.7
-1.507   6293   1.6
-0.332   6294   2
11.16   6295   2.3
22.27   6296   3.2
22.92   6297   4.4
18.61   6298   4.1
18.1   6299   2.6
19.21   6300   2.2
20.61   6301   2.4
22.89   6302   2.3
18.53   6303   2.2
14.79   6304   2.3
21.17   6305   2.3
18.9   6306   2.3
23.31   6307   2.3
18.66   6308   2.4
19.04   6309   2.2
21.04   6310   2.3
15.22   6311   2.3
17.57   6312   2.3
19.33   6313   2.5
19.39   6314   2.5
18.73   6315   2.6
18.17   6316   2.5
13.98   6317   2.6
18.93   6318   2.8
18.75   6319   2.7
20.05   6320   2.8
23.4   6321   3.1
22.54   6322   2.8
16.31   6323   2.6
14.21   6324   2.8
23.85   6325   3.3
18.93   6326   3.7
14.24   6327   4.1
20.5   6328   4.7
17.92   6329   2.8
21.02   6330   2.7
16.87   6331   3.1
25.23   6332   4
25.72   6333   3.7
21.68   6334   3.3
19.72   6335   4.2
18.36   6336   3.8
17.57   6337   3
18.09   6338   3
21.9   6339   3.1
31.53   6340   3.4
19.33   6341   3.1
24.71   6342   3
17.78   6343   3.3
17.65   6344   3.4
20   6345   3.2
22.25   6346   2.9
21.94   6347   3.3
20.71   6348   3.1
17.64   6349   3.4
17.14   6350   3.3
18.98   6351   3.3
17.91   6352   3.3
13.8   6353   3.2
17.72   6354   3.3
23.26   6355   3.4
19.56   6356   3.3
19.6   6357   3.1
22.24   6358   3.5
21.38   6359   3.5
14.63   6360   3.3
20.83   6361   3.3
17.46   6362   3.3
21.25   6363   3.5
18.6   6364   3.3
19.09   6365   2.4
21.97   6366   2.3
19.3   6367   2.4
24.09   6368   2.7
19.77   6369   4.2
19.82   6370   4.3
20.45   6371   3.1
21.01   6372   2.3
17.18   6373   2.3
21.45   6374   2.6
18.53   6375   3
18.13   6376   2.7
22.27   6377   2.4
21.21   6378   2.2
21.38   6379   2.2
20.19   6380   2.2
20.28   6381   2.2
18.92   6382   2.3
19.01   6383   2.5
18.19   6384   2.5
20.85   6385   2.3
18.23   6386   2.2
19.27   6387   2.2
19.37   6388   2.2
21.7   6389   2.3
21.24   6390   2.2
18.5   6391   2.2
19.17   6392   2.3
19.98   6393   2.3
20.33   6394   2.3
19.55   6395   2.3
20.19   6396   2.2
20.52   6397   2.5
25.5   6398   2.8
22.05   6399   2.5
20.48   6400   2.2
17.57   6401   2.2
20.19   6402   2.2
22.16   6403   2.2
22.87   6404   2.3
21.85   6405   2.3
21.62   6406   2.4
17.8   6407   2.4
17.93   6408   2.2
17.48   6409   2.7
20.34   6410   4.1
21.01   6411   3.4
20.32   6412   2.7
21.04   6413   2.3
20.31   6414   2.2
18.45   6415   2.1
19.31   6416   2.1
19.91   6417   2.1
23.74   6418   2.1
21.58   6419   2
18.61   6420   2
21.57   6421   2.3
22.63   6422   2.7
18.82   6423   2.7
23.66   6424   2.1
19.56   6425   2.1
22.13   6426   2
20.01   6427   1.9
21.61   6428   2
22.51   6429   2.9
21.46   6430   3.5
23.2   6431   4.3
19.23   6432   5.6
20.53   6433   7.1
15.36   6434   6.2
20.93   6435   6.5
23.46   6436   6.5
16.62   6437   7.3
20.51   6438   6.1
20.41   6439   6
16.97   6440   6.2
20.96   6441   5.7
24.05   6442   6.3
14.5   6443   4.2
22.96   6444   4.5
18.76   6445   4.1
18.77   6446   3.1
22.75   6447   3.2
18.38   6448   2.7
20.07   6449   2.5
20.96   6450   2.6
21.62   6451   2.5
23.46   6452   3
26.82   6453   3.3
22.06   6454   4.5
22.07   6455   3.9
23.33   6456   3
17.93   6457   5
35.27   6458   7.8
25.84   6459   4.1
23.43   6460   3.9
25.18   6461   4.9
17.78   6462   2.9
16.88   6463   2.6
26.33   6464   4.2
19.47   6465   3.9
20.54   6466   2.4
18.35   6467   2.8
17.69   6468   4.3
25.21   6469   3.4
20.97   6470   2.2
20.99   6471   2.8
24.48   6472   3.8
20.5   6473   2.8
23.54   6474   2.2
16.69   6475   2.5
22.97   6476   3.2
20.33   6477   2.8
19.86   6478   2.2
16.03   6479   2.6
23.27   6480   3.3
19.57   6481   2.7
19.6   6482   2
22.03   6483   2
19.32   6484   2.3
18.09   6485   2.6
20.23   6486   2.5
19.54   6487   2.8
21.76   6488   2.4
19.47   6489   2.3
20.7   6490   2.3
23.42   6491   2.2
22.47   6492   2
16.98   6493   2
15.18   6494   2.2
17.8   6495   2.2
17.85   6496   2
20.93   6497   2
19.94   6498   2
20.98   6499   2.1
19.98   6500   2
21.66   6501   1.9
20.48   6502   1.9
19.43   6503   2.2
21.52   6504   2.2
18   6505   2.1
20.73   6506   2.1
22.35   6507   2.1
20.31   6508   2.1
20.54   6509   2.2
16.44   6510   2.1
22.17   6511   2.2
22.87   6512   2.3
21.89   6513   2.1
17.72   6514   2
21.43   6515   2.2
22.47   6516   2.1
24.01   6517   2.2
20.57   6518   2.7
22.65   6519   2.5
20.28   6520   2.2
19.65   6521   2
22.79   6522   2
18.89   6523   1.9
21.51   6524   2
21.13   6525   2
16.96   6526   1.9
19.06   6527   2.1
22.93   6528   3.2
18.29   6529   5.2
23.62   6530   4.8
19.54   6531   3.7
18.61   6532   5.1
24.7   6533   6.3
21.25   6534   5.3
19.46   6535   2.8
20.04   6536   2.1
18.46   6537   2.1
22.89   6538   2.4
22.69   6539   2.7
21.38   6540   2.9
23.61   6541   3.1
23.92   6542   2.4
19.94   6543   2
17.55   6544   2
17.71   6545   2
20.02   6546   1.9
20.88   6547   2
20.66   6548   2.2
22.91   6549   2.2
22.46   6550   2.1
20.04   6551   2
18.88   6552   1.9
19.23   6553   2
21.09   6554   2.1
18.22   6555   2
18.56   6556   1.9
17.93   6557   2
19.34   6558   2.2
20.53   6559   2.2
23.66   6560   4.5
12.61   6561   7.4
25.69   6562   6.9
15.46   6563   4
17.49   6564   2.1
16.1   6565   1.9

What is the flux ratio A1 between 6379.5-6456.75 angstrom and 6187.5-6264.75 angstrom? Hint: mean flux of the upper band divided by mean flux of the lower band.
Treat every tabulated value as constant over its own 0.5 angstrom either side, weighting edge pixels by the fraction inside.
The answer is 1.08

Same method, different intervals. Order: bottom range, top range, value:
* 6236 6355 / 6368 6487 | 1.15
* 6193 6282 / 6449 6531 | 1.16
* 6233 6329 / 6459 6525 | 1.17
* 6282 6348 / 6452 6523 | 1.12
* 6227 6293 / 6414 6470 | 1.21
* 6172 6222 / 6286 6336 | 0.92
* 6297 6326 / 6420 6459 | 1.11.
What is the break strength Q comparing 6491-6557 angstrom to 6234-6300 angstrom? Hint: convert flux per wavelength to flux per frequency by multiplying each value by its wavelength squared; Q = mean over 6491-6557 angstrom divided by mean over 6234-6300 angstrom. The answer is 1.3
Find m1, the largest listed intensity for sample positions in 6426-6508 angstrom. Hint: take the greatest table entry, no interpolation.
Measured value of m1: 35.27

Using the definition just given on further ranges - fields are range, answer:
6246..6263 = 23.46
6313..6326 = 23.85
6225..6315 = 29.97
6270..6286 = 24.16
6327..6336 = 25.72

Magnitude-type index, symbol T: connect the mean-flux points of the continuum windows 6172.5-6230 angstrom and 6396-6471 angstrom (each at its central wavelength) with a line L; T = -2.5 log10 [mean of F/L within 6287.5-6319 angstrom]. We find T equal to 0.21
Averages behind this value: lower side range 19.8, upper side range 21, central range 16.7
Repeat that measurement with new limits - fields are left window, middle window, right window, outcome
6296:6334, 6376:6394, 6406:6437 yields 0.009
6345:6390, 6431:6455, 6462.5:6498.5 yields -0.024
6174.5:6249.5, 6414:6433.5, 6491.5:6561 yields -0.050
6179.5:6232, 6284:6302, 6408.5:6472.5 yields 0.242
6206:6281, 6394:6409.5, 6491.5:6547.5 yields -0.057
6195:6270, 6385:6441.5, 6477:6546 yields -0.039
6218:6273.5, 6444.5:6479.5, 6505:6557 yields -0.085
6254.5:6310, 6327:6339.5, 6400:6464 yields -0.097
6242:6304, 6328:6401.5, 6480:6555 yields -0.096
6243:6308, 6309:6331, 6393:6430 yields -0.016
